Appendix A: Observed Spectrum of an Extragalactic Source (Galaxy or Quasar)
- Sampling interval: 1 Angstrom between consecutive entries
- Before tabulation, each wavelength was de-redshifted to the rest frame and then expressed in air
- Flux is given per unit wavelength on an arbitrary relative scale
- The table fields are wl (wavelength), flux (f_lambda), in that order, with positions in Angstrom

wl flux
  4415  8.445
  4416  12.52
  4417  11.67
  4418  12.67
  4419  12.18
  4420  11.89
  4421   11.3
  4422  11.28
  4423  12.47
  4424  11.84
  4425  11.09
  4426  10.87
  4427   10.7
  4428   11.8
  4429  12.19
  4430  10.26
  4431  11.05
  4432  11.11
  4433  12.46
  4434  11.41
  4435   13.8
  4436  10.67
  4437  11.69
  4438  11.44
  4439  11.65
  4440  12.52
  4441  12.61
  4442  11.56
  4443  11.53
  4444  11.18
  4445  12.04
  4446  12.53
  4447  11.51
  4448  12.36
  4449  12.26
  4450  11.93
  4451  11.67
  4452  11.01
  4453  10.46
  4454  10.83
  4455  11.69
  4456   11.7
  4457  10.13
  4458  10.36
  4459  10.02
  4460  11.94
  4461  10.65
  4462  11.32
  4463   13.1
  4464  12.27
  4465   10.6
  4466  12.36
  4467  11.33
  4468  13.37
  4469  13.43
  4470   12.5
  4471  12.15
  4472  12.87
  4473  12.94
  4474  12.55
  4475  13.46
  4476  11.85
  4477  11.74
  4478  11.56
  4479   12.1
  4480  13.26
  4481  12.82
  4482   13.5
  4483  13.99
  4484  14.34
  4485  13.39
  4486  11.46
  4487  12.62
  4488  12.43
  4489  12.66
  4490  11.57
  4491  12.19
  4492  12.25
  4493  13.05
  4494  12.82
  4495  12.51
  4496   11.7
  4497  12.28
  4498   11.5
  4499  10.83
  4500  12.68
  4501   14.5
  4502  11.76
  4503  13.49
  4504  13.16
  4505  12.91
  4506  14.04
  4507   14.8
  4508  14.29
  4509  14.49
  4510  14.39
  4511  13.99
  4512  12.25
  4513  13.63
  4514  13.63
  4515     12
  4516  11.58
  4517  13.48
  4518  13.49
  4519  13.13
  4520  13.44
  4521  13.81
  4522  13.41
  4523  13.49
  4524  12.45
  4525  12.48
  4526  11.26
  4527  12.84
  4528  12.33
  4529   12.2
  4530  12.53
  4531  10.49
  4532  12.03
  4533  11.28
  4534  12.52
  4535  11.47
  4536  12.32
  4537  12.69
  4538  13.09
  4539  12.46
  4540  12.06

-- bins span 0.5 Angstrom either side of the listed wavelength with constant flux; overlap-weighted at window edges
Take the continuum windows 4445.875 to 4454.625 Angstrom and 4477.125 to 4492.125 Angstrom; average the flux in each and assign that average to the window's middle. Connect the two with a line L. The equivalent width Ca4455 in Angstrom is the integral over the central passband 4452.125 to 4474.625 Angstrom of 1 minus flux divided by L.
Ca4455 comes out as 0.5 Angstrom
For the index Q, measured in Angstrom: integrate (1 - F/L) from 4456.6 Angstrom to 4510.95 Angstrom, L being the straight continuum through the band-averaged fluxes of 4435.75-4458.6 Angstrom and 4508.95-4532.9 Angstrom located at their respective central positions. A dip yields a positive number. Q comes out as -1.62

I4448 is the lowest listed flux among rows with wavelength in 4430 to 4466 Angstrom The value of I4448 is 10.02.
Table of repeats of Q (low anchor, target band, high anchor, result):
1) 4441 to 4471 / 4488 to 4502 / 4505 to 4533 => 0.2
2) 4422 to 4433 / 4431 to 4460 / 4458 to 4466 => -0.4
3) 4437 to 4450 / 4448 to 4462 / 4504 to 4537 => 1.0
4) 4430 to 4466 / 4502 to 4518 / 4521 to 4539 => -1.7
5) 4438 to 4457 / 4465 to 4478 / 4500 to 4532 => -0.3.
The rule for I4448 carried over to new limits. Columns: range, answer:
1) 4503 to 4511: 12.91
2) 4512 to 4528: 11.26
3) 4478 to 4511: 10.83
